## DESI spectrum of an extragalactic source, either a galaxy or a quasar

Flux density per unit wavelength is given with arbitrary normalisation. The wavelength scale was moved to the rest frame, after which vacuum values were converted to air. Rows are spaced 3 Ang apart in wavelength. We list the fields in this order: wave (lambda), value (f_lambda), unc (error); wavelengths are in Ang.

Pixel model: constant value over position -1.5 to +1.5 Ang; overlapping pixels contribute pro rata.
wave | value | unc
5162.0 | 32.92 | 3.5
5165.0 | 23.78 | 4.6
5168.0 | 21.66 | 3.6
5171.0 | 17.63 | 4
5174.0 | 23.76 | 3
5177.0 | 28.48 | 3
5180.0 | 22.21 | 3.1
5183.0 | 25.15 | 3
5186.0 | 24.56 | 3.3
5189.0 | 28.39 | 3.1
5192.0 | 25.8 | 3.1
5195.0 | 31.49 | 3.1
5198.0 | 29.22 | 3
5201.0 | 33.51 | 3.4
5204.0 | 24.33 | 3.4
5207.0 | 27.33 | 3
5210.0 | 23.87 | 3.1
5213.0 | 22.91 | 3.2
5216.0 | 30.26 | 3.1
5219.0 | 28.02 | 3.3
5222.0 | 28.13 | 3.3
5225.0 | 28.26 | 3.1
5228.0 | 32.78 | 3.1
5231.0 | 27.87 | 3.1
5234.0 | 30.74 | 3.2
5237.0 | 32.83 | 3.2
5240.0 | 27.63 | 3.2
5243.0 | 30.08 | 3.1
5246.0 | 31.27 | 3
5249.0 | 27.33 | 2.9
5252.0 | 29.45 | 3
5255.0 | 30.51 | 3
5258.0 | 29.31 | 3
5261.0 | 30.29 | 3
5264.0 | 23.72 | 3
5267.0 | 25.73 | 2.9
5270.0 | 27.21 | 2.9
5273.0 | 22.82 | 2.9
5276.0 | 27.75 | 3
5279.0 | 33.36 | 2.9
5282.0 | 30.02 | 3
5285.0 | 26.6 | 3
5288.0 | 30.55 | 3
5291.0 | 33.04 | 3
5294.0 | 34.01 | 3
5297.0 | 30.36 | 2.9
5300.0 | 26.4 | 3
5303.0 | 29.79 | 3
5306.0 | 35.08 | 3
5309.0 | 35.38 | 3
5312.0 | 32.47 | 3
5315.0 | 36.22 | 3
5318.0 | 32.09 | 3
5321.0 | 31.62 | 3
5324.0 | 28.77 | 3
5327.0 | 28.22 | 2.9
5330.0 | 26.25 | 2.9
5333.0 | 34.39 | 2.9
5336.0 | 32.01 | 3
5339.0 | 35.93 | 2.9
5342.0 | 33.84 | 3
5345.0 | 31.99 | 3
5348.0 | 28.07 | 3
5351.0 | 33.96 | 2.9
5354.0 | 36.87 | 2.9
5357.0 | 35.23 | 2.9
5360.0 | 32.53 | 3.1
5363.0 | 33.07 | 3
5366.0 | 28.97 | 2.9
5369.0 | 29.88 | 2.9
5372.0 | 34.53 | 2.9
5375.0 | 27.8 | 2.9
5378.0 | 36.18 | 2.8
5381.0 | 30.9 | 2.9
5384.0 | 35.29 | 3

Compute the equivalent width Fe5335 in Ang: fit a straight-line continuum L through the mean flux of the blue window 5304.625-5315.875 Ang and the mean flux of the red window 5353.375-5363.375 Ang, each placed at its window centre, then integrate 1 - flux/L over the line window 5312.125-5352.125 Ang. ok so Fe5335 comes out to 3.2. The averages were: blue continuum 34.7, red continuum 34.4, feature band 31.8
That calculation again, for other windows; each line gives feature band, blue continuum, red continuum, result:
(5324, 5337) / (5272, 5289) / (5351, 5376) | 0.4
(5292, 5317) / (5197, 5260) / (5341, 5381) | -1.2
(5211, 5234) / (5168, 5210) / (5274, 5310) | -0.6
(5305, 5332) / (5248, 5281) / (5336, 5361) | -0.3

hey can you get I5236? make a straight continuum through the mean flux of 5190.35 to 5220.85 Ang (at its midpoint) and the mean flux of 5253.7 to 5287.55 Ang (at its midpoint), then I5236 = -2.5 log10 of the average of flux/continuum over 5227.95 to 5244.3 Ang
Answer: -0.09 mag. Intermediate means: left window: 27.7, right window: 28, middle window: 30.1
